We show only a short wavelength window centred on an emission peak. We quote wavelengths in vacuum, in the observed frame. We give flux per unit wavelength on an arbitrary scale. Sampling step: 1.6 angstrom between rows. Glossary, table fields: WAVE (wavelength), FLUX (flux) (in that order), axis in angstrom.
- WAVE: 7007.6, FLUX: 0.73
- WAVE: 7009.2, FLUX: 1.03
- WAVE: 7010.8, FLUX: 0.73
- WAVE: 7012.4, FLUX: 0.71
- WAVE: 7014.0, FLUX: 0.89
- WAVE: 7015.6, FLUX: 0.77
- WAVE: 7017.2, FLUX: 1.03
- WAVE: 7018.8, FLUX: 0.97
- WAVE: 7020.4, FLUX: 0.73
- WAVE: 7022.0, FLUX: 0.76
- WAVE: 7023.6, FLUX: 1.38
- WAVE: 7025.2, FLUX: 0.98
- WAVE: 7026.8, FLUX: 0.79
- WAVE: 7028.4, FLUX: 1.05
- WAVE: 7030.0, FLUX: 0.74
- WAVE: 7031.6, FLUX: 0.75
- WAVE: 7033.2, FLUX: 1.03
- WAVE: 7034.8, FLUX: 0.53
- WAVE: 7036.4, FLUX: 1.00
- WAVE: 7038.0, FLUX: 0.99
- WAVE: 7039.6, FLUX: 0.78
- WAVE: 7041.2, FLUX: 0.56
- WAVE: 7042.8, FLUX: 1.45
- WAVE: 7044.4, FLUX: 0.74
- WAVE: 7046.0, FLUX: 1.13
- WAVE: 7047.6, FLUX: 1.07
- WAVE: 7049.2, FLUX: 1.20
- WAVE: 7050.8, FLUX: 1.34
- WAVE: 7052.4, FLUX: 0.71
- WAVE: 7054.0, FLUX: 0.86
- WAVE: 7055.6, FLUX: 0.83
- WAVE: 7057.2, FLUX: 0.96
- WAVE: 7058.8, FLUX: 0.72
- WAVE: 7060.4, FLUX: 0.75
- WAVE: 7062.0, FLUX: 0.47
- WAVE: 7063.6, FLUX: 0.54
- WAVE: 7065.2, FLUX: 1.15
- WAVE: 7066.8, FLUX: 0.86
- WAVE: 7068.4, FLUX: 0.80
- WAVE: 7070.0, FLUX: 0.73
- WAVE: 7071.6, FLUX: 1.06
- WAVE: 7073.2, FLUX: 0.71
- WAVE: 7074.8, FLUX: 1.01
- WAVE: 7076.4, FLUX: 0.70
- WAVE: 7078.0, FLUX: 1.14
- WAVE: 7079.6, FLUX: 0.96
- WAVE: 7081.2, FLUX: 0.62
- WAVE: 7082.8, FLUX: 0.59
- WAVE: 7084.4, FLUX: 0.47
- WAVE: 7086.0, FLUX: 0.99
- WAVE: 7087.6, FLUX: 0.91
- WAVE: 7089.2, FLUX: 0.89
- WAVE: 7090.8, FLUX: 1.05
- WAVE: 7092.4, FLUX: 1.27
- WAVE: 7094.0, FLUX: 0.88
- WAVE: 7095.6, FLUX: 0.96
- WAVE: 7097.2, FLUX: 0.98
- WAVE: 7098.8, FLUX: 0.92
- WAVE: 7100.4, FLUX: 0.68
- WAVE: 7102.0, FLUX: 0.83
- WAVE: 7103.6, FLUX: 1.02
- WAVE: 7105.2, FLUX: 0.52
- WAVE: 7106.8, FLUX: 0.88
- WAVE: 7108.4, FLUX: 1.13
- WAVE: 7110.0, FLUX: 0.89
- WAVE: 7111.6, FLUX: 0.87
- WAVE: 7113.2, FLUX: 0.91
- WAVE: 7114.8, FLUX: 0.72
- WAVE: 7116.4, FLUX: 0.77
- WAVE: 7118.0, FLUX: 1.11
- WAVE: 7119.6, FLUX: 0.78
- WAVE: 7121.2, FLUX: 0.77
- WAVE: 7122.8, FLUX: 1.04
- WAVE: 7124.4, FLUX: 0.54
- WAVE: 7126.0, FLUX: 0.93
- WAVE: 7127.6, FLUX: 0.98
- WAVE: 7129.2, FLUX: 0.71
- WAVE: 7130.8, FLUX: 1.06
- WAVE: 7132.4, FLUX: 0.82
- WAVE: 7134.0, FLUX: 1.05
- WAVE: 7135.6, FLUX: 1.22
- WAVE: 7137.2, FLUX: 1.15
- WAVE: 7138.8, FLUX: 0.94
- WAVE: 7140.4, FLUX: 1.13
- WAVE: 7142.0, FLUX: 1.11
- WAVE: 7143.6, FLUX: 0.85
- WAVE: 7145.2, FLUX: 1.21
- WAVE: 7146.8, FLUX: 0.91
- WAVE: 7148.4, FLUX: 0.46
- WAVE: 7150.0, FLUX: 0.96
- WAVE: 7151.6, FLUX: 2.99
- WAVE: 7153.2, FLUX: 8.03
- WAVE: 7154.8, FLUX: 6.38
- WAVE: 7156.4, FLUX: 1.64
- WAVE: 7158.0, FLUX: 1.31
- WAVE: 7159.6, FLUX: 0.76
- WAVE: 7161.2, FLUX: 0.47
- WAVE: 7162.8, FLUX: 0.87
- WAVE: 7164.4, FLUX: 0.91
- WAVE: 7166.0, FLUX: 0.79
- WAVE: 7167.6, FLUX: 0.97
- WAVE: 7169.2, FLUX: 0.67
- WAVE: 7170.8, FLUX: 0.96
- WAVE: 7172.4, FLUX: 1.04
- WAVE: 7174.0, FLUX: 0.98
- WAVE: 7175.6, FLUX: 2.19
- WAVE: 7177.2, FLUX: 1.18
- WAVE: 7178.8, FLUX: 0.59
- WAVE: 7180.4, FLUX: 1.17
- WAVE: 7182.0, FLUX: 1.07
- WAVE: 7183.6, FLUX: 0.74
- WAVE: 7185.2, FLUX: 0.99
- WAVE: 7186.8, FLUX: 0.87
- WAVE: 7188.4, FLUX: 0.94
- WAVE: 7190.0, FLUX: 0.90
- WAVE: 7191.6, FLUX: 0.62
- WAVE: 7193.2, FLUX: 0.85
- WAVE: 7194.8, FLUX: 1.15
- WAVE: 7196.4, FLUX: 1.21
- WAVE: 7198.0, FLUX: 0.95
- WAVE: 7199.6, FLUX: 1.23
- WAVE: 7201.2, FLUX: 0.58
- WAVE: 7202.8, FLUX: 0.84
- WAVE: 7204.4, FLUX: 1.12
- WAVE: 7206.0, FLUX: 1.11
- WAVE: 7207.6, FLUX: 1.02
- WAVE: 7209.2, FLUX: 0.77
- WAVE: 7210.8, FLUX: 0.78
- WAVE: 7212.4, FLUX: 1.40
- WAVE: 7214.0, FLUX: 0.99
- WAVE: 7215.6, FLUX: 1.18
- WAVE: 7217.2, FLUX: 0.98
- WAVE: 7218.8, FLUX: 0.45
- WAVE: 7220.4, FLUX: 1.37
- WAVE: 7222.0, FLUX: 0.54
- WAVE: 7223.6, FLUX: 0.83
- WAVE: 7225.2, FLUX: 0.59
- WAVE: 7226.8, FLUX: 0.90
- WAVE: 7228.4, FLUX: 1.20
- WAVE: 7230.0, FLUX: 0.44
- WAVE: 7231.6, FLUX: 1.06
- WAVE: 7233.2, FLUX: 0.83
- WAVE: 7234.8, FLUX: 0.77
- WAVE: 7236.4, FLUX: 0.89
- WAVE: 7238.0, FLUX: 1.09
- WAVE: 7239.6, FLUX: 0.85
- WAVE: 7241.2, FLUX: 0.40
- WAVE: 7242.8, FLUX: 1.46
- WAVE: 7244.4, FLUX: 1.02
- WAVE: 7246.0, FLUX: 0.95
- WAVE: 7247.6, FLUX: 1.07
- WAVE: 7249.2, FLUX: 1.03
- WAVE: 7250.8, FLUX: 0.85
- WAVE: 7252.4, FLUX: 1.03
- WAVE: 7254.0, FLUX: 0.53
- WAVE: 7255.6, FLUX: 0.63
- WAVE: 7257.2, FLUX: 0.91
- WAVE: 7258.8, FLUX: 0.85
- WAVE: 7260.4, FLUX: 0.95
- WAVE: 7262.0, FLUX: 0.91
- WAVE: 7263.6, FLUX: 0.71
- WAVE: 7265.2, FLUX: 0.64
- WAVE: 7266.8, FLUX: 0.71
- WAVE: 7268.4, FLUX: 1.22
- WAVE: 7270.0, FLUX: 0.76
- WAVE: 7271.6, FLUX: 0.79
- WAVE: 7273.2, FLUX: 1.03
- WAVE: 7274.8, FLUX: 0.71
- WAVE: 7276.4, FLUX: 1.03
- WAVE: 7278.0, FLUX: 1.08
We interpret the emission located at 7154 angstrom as H-alpha 6563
